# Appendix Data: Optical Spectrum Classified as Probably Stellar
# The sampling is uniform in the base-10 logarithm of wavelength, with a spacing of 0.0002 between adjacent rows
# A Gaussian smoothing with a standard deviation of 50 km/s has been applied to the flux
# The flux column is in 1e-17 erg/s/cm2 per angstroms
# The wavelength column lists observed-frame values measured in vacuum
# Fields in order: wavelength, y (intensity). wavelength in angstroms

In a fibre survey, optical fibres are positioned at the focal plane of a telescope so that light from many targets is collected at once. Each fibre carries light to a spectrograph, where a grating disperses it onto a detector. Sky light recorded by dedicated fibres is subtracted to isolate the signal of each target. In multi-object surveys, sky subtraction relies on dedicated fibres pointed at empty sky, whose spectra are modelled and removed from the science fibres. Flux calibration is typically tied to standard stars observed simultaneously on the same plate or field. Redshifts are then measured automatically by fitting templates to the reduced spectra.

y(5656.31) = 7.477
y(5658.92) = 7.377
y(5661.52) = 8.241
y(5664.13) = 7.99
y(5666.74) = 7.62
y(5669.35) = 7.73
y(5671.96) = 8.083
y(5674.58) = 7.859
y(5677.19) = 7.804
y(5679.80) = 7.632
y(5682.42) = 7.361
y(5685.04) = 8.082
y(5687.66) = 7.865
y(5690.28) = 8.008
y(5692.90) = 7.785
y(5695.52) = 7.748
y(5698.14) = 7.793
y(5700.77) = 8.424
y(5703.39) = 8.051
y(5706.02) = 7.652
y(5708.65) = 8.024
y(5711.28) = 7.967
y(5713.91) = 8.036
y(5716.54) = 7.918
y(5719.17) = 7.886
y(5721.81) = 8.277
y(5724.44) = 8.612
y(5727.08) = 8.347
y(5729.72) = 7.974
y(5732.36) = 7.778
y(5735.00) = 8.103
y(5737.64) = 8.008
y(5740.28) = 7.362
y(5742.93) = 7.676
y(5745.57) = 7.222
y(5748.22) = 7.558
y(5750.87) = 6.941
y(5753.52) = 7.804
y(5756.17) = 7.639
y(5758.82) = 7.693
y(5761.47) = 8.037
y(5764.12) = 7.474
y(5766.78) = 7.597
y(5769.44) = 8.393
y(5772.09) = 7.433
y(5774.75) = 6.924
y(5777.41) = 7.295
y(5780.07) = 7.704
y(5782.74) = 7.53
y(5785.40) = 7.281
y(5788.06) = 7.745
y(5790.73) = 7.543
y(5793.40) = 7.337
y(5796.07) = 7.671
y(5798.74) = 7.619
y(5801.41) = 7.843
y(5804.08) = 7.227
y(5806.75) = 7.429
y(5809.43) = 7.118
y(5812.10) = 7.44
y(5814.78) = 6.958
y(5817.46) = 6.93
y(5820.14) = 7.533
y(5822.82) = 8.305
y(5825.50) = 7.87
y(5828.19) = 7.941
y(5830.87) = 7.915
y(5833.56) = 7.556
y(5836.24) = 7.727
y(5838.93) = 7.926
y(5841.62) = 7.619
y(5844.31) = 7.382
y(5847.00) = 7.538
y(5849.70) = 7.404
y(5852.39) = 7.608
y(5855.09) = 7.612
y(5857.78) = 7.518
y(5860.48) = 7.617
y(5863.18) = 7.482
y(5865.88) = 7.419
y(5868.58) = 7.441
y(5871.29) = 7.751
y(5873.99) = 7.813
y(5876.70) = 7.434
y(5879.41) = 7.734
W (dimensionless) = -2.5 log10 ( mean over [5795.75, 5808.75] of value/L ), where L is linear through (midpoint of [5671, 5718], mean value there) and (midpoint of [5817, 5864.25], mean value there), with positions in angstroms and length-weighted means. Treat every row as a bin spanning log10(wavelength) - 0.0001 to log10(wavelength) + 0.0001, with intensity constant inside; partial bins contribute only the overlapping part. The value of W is 0.03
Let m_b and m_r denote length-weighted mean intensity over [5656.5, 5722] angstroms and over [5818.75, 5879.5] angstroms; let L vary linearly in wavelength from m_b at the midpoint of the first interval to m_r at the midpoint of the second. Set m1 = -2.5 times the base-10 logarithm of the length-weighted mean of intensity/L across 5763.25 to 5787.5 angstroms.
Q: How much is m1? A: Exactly 0.033 mag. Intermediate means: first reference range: 7.87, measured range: 7.52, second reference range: 7.66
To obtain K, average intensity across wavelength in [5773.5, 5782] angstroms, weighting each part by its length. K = 7.32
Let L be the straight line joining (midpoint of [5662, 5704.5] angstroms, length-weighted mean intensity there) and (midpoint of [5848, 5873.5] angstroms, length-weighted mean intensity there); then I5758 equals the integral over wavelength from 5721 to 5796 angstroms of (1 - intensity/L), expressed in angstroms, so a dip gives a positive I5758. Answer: 0.5 angstroms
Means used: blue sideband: 7.87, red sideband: 7.55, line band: 7.68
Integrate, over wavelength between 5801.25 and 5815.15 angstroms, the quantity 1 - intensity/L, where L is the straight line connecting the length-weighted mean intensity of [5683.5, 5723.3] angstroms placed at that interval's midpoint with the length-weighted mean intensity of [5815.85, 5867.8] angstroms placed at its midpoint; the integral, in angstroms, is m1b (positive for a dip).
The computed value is 0.70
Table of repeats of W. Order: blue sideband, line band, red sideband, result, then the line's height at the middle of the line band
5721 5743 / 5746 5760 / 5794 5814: 0.05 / 7.86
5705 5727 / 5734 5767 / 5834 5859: 0.05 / 7.94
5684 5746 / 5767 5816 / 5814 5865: 0.04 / 7.74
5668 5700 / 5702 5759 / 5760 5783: -0.02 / 7.7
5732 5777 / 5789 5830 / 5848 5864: 0.01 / 7.58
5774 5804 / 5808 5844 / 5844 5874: -0.01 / 7.52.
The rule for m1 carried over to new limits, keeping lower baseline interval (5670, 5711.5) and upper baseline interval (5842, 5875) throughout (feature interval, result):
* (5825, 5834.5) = -0.03 mag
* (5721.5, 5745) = -0.03 mag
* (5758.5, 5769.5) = -0.01 mag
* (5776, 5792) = 0.03 mag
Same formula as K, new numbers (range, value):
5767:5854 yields 7.56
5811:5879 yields 7.59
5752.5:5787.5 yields 7.6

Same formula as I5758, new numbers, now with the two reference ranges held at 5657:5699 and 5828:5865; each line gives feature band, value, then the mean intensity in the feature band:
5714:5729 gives -0.82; 8.18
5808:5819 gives 0.77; 7.12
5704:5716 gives -0.24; 7.93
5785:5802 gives 0.22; 7.58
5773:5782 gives 0.43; 7.32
